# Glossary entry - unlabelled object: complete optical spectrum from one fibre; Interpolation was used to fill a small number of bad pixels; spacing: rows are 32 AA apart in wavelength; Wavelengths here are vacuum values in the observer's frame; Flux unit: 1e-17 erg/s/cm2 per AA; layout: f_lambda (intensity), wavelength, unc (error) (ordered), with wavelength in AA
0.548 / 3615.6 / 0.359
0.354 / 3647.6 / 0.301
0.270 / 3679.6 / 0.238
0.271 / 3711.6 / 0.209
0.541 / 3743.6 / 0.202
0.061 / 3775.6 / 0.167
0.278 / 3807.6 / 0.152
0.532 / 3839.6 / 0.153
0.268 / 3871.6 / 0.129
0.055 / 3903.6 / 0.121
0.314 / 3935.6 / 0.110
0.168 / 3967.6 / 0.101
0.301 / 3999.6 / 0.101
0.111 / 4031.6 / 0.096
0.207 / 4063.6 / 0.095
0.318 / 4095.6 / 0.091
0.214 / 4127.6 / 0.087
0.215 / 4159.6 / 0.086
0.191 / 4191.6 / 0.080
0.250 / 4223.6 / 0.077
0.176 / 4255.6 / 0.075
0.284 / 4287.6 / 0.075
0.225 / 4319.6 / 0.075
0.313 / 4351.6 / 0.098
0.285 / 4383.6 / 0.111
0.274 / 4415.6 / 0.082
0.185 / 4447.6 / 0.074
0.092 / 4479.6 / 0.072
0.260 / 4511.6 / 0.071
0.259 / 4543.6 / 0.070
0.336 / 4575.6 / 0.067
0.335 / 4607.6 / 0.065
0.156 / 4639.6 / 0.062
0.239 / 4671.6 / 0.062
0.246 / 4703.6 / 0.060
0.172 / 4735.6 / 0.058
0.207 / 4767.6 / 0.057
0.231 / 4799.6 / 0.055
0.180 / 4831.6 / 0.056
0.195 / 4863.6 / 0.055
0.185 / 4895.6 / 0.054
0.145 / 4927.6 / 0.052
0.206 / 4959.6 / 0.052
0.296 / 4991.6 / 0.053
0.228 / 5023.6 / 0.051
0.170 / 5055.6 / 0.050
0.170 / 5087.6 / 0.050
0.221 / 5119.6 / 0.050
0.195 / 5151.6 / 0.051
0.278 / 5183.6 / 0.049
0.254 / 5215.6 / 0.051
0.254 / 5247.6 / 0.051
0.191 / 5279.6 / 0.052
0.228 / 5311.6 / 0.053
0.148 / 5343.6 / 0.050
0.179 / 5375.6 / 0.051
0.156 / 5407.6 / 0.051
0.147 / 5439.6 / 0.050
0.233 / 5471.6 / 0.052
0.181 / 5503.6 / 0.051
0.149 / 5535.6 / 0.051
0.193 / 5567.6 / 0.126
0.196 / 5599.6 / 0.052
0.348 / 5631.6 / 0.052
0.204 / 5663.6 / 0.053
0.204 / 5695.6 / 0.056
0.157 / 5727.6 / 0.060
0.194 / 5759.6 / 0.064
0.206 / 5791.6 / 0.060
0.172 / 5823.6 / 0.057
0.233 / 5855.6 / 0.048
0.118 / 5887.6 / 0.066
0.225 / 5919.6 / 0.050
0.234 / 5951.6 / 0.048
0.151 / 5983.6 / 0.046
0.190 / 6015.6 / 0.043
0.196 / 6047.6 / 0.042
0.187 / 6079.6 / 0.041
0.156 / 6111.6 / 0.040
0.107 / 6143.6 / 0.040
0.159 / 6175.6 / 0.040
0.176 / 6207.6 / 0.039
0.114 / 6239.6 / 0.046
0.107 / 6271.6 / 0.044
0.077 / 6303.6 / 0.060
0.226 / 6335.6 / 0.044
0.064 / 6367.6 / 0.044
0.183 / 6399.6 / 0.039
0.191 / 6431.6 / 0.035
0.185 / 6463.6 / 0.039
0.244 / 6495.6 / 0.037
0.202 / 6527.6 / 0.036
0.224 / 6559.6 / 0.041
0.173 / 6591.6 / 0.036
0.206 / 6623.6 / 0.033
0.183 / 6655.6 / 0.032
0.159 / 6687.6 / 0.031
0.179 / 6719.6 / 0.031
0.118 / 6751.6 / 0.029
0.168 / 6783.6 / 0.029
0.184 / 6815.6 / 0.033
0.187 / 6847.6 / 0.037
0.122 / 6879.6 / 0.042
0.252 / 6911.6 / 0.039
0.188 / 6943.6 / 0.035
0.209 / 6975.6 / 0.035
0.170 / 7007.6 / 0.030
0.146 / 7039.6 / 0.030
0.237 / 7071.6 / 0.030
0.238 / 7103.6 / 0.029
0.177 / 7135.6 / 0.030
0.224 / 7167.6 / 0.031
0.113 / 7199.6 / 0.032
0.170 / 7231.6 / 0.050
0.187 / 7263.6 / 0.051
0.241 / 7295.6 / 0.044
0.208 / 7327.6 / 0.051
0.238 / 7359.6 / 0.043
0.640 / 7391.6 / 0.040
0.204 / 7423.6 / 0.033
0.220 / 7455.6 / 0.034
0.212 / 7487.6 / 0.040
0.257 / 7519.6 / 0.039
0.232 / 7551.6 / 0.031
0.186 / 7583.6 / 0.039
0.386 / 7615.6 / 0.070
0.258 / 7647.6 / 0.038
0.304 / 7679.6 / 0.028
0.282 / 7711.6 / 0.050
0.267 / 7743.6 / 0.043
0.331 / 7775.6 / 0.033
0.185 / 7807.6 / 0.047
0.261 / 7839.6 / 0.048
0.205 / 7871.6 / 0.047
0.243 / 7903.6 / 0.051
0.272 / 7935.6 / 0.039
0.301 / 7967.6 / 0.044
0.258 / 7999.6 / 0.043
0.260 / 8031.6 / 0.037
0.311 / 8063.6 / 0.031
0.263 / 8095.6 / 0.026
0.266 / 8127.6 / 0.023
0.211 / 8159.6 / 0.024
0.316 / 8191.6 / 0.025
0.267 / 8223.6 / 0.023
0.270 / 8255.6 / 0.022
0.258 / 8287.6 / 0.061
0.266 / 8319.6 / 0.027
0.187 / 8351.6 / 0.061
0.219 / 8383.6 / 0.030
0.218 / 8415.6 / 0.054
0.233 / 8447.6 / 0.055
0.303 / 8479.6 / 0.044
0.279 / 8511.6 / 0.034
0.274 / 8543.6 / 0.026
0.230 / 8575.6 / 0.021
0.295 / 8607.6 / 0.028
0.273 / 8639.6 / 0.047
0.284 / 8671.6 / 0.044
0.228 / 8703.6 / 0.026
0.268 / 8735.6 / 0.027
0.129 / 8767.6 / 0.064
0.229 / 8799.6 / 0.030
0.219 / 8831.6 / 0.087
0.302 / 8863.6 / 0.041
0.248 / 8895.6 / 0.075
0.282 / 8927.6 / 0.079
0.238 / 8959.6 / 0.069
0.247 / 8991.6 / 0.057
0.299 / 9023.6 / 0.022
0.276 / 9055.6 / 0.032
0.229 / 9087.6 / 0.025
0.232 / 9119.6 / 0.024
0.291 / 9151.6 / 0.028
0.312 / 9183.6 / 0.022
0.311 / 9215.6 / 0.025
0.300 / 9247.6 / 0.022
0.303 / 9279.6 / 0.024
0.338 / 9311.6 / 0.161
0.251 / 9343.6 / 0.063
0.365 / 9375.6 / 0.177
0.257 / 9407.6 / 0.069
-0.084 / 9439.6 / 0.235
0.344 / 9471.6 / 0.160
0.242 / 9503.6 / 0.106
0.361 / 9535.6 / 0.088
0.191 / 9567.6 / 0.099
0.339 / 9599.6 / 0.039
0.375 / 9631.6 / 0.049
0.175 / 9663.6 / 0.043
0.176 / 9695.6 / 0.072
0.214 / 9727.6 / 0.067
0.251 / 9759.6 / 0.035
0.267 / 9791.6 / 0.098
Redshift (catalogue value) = 0.983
